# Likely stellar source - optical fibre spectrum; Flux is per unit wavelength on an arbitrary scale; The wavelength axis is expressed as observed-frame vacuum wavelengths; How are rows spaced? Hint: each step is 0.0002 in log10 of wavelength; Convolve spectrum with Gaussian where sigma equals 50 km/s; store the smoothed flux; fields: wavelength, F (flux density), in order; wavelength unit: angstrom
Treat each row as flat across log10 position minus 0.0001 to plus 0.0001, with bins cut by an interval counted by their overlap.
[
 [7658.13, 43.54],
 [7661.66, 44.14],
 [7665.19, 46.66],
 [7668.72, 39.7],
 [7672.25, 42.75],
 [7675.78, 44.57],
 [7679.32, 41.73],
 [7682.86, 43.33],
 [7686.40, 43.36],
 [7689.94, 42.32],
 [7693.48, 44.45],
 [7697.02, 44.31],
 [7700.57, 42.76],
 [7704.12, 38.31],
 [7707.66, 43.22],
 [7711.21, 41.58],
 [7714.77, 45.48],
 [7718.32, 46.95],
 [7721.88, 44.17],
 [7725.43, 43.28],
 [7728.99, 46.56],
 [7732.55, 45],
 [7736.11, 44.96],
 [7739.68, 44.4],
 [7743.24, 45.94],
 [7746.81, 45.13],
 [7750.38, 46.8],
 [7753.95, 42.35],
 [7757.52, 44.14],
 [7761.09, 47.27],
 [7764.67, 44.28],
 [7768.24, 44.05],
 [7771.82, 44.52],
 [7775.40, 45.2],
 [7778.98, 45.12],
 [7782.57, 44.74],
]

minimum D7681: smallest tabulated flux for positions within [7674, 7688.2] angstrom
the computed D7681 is 41.73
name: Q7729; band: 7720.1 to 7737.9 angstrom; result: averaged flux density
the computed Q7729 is 44.8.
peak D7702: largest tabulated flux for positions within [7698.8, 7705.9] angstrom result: 42.76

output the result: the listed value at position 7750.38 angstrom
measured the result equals 46.8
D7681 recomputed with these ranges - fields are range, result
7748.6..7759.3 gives 42.35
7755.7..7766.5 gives 44.14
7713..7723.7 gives 44.17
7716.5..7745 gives 43.28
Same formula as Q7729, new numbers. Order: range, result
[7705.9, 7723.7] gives 44.3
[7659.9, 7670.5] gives 43.5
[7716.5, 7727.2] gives 44.8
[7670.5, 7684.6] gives 43.1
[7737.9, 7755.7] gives 44.9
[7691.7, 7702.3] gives 43.8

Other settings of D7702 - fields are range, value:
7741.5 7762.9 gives 47.27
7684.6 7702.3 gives 44.45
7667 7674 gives 42.75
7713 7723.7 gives 46.95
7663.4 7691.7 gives 46.66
